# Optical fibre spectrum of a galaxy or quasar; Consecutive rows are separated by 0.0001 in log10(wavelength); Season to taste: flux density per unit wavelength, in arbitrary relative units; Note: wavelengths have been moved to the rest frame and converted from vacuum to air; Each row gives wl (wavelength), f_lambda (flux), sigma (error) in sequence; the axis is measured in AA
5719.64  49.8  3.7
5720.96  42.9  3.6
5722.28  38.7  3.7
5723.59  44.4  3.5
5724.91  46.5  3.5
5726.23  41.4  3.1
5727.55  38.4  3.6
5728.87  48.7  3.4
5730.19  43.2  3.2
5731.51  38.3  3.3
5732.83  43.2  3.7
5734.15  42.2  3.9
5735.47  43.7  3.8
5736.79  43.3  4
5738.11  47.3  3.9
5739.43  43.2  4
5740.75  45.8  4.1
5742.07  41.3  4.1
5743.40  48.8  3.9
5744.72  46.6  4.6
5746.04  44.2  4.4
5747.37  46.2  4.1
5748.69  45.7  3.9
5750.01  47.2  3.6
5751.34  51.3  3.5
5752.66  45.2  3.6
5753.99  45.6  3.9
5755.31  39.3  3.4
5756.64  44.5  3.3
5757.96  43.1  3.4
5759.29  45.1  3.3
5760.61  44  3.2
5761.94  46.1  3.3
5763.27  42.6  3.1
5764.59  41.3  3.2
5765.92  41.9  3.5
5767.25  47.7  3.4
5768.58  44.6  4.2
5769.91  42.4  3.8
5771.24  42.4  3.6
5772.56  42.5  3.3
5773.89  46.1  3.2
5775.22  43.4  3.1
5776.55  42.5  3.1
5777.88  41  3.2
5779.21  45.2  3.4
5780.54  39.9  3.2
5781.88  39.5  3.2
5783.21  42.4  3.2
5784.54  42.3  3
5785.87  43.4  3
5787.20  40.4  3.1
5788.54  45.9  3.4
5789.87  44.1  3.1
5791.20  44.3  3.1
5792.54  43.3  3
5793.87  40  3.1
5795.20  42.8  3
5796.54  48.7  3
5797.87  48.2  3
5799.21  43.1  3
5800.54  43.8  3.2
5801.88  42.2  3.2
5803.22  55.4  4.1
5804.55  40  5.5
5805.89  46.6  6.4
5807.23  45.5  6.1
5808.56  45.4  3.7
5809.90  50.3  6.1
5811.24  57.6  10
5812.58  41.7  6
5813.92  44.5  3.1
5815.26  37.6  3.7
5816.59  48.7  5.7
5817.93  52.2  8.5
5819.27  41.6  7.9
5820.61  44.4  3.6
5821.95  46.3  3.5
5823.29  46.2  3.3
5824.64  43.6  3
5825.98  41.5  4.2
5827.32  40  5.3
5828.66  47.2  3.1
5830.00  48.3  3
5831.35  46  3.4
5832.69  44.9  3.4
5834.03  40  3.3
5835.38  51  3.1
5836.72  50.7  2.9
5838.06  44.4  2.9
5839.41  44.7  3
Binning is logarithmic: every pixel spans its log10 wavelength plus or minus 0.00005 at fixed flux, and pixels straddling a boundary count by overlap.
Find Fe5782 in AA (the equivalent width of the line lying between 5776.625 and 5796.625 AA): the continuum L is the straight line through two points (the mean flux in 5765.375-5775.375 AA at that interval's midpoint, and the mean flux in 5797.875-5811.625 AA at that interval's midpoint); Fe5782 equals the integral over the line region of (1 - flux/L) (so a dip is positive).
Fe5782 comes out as 1.1 AA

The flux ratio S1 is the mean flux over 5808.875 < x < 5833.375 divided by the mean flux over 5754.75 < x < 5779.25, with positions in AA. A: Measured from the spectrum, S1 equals 1.05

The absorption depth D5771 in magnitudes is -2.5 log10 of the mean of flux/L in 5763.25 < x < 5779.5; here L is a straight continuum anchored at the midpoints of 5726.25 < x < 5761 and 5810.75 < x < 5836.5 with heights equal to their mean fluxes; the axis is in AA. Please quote 0.03 mag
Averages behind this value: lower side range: 44.4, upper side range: 45.4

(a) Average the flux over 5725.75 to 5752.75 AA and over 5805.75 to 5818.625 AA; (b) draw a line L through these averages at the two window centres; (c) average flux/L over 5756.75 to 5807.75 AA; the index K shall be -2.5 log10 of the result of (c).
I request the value 0.05 mag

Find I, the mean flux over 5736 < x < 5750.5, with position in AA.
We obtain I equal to 45.4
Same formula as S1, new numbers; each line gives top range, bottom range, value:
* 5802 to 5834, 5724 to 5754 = 1.02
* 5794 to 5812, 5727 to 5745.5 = 1.06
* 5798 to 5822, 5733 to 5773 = 1.03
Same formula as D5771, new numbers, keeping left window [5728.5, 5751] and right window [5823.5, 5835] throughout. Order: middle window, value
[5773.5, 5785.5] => 0.051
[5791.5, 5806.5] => -0.013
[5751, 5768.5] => 0.006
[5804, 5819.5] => -0.045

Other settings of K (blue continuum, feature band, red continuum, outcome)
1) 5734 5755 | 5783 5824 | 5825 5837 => 0.00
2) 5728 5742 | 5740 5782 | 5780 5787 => -0.04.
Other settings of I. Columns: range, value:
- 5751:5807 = 43.9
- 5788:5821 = 45.5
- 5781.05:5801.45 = 43.4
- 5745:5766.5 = 44.6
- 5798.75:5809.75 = 45.5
